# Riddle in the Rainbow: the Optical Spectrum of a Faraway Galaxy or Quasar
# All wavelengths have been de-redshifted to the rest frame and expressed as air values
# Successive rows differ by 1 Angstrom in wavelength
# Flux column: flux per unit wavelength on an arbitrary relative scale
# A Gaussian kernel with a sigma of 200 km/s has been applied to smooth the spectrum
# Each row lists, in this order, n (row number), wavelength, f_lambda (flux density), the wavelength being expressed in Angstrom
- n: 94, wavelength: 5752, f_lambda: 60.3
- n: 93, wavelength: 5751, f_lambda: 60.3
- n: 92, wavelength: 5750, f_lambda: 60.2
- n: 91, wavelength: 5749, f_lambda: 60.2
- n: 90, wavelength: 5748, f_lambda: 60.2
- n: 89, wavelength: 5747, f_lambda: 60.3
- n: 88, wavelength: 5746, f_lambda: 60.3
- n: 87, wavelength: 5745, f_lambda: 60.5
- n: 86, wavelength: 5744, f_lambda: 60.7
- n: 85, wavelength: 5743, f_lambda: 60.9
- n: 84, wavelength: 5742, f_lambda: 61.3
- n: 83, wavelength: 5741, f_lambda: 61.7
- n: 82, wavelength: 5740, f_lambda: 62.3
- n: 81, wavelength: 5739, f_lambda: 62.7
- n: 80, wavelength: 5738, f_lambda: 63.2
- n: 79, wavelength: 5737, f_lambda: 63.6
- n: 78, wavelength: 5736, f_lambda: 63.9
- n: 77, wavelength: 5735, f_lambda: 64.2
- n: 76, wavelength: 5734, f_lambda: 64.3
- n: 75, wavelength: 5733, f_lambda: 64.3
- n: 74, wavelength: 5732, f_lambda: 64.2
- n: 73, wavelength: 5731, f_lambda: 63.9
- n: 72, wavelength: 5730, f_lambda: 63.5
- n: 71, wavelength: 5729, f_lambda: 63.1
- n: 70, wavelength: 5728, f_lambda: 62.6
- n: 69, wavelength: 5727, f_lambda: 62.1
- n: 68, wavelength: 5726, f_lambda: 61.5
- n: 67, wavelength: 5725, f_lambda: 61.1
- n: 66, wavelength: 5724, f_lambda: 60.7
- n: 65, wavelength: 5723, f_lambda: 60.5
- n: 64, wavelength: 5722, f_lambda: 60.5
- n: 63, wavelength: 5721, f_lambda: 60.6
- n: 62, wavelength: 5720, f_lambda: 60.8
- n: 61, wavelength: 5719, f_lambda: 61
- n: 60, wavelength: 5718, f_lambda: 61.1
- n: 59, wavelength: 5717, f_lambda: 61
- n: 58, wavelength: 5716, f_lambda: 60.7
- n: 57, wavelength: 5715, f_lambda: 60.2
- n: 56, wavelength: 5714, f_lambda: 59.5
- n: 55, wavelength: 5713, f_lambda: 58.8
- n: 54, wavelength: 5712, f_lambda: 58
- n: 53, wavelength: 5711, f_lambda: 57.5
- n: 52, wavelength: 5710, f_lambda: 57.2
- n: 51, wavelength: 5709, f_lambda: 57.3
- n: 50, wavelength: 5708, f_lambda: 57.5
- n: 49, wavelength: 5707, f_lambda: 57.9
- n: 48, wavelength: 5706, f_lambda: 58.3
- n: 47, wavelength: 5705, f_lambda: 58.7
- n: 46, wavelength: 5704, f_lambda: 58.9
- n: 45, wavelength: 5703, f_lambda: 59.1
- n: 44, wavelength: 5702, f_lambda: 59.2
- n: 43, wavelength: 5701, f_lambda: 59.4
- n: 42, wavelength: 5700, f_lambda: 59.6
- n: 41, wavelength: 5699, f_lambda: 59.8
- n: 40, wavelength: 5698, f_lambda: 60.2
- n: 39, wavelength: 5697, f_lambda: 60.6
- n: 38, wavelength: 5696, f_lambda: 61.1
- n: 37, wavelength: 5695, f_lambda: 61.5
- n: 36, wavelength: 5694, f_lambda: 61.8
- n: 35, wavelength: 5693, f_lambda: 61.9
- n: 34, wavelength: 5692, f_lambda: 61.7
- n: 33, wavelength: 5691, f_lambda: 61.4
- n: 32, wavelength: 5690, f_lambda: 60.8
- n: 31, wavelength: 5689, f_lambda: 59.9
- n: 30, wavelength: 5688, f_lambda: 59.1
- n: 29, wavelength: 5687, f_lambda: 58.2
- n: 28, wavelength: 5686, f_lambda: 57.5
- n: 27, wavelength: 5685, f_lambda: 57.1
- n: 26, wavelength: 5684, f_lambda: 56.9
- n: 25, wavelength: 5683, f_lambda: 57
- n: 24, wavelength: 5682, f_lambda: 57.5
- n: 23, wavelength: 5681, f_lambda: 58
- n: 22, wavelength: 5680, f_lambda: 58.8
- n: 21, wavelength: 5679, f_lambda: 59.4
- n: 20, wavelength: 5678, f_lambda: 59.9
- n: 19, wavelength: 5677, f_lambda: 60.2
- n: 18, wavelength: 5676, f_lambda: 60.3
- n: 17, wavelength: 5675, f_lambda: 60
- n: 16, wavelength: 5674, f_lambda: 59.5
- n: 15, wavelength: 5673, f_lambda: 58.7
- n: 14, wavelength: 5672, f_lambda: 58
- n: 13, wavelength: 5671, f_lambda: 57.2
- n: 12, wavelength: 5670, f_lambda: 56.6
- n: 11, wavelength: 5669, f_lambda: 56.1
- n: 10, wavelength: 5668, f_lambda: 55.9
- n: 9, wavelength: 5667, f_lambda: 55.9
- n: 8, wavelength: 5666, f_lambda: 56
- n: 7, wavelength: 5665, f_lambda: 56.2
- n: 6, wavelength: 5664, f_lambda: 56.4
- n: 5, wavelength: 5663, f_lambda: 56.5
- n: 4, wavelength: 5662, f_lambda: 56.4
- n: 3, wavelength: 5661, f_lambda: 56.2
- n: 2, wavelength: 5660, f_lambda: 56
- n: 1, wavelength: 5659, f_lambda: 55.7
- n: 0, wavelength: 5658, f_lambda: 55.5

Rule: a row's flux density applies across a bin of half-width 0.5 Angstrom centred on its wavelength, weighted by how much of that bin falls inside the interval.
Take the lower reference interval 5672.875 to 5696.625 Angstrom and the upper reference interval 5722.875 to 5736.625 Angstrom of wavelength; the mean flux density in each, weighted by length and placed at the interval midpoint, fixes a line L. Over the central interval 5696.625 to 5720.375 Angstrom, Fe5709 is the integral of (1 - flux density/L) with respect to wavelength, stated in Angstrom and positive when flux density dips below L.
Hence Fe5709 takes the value 0.8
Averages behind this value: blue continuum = 59.5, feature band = 59.2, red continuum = 62.9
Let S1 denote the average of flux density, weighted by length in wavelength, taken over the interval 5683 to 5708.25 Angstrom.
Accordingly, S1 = 59.5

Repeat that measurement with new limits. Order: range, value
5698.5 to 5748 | 60.8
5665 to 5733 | 59.6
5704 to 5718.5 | 58.8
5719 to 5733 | 62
